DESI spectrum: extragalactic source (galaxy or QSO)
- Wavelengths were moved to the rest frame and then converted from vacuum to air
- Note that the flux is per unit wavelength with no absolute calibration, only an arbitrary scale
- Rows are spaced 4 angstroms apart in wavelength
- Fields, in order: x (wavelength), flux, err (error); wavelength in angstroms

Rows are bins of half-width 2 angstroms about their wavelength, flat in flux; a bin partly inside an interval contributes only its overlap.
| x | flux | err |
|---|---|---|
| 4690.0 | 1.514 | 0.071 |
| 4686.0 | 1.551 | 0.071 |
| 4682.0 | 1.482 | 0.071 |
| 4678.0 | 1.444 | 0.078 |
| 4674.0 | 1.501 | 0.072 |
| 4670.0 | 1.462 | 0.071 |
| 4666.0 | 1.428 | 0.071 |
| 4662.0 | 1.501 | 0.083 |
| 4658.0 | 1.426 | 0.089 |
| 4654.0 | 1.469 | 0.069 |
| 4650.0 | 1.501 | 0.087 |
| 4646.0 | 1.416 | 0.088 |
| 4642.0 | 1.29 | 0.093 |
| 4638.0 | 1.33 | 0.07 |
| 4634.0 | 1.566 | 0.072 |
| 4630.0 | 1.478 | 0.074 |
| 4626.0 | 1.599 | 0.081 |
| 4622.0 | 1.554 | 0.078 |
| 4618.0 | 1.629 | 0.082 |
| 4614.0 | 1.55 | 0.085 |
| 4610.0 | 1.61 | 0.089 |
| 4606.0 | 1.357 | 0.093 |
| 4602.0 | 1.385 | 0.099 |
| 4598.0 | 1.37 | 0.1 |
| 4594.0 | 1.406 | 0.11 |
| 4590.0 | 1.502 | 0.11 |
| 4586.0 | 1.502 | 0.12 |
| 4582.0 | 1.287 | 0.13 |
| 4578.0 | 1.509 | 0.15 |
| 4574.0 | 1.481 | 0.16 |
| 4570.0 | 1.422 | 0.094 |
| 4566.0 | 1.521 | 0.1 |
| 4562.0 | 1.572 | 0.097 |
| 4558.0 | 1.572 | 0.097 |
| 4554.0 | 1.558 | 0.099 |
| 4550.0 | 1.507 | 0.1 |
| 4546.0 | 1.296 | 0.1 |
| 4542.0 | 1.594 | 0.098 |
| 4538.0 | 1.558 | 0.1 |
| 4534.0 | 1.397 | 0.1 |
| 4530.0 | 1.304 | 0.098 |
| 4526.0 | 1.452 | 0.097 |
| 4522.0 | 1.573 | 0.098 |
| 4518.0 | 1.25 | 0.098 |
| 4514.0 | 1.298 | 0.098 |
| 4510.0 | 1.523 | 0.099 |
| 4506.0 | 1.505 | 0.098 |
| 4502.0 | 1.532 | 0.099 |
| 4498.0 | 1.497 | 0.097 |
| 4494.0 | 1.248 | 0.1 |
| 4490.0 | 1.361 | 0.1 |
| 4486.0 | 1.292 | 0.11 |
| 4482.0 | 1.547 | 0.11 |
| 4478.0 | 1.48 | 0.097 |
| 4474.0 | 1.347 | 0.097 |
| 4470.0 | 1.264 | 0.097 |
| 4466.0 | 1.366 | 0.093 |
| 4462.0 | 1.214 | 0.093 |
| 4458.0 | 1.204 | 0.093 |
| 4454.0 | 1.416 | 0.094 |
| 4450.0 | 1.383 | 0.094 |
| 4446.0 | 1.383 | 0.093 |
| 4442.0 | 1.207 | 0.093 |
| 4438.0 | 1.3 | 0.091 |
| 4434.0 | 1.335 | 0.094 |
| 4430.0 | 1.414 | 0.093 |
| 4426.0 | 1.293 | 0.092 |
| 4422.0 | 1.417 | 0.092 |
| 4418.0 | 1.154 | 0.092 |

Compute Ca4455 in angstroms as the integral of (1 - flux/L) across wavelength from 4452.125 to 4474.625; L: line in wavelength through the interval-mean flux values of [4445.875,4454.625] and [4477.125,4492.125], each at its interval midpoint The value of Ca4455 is 1.6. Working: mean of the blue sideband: 1.39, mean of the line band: 1.3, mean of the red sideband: 1.41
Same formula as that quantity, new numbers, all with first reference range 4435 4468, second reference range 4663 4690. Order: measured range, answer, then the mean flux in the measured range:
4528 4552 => -1.1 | 1.44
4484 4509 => -1.2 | 1.41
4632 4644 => 0.5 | 1.4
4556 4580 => -2.0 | 1.51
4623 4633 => -0.7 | 1.54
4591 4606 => 0.3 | 1.39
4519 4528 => -0.8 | 1.48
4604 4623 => -1.4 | 1.54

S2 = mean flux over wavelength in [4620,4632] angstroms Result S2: 1.54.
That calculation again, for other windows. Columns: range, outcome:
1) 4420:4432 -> 1.37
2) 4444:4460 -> 1.35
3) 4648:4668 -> 1.46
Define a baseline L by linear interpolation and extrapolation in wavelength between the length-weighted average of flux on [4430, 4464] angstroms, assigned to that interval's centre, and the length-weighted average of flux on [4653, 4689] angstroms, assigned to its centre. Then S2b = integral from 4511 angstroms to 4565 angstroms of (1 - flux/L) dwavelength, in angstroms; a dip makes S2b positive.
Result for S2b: -3.1 angstroms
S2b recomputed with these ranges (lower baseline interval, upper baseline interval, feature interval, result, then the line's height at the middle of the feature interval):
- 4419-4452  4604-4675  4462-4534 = -0.86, 1.38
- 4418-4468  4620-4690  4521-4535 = -0.43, 1.38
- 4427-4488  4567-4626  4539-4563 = -1.42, 1.43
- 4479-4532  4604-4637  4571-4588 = 0.57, 1.49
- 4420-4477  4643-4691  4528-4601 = -3.15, 1.4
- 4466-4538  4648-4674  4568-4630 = -1.44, 1.44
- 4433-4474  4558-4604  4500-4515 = -1.15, 1.37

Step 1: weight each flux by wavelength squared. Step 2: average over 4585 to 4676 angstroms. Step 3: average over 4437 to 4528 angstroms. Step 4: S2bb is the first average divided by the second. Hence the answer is 1.1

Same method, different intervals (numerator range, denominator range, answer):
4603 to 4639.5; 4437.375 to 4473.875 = 1.25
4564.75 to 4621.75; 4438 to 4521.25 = 1.13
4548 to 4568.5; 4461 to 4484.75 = 1.17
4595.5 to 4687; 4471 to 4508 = 1.11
